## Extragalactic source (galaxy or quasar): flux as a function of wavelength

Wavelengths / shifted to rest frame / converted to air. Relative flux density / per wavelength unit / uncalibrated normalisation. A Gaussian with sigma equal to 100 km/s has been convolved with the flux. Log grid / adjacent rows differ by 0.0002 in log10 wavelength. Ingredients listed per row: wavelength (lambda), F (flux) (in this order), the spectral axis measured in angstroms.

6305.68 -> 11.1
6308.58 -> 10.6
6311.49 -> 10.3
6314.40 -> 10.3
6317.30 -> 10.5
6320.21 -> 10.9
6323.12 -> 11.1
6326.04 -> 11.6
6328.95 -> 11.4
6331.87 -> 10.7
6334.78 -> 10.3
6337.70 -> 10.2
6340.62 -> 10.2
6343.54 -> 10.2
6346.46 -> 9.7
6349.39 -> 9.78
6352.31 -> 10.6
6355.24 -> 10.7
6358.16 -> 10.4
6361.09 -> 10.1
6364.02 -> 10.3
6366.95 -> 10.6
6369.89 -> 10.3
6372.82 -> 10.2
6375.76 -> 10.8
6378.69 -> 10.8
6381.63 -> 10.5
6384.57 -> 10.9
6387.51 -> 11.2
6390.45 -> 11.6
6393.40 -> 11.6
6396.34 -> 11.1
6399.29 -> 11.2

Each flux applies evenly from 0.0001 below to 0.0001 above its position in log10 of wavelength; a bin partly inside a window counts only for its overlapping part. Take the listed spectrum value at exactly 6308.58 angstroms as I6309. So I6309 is 10.6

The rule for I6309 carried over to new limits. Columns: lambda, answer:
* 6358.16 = 10.4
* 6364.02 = 10.3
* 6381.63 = 10.5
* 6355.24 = 10.7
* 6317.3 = 10.5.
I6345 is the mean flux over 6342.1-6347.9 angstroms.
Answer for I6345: 9.95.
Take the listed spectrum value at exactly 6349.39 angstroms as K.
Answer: 9.78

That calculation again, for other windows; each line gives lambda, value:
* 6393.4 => 11.6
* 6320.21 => 10.9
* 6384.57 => 10.9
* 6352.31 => 10.6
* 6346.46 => 9.7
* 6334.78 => 10.3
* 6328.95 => 11.4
